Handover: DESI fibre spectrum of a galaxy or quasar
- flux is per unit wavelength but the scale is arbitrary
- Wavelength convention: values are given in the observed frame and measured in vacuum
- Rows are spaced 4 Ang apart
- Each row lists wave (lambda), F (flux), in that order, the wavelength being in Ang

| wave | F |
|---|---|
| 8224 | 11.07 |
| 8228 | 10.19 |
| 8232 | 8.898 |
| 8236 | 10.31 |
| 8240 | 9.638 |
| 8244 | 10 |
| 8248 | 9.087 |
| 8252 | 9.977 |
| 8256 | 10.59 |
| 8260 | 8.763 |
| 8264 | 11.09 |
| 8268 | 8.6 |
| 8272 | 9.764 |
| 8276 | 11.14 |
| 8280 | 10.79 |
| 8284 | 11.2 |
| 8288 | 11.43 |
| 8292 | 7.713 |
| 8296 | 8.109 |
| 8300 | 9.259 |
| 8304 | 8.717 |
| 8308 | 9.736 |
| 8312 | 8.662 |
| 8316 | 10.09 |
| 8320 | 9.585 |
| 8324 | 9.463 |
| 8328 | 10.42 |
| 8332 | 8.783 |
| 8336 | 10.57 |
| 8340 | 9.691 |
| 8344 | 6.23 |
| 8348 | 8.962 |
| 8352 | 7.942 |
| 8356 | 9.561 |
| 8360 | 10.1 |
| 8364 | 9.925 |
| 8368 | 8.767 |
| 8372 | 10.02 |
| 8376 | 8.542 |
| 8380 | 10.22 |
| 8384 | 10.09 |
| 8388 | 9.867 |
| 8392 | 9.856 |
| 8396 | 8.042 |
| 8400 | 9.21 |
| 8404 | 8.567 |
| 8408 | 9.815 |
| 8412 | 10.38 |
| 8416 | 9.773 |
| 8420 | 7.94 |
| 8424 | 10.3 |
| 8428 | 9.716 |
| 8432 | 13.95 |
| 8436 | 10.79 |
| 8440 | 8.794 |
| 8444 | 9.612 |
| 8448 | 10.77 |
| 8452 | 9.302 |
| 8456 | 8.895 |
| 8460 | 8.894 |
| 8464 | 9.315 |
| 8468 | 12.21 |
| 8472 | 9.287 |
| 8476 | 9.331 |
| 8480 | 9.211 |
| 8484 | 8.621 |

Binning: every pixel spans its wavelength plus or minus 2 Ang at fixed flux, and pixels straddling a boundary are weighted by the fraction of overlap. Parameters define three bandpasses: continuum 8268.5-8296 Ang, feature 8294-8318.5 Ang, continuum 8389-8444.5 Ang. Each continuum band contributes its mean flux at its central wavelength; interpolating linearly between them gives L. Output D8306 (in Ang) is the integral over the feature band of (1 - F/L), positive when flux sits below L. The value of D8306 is 2.3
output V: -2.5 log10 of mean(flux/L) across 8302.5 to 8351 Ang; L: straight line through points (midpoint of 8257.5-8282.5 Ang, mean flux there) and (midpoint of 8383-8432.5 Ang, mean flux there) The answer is 0.08 mag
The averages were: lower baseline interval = 10.1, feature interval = 9.22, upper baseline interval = 9.68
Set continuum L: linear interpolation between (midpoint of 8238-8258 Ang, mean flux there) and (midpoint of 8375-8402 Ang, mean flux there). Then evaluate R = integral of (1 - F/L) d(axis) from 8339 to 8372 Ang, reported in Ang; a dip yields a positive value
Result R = 2.0 Ang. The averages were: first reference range 9.86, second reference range 9.44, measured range 8.94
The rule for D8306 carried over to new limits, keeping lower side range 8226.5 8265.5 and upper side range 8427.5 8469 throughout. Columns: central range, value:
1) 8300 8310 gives 0.7 Ang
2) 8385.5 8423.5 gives 2.9 Ang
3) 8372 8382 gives 0.5 Ang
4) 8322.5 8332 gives 0.2 Ang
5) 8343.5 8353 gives 2.0 Ang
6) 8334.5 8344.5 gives 0.9 Ang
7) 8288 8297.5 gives 1.2 Ang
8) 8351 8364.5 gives 0.8 Ang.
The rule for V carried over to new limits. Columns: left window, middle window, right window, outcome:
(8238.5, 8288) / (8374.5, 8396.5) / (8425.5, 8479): 0.06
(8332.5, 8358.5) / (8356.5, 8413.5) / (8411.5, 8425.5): -0.04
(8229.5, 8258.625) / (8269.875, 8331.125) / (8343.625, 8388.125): -0.02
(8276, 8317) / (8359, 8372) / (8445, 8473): 0.01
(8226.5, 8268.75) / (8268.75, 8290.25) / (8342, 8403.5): -0.12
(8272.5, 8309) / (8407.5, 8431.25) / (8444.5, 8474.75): -0.01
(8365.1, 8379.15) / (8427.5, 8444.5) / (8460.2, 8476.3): -0.11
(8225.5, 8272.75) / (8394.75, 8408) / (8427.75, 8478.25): 0.14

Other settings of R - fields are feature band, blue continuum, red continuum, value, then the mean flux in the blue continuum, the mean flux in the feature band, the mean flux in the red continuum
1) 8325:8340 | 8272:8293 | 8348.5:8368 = -0.2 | 10.5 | 9.86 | 9.29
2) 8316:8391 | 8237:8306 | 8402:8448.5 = 3.8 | 9.76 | 9.4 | 10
